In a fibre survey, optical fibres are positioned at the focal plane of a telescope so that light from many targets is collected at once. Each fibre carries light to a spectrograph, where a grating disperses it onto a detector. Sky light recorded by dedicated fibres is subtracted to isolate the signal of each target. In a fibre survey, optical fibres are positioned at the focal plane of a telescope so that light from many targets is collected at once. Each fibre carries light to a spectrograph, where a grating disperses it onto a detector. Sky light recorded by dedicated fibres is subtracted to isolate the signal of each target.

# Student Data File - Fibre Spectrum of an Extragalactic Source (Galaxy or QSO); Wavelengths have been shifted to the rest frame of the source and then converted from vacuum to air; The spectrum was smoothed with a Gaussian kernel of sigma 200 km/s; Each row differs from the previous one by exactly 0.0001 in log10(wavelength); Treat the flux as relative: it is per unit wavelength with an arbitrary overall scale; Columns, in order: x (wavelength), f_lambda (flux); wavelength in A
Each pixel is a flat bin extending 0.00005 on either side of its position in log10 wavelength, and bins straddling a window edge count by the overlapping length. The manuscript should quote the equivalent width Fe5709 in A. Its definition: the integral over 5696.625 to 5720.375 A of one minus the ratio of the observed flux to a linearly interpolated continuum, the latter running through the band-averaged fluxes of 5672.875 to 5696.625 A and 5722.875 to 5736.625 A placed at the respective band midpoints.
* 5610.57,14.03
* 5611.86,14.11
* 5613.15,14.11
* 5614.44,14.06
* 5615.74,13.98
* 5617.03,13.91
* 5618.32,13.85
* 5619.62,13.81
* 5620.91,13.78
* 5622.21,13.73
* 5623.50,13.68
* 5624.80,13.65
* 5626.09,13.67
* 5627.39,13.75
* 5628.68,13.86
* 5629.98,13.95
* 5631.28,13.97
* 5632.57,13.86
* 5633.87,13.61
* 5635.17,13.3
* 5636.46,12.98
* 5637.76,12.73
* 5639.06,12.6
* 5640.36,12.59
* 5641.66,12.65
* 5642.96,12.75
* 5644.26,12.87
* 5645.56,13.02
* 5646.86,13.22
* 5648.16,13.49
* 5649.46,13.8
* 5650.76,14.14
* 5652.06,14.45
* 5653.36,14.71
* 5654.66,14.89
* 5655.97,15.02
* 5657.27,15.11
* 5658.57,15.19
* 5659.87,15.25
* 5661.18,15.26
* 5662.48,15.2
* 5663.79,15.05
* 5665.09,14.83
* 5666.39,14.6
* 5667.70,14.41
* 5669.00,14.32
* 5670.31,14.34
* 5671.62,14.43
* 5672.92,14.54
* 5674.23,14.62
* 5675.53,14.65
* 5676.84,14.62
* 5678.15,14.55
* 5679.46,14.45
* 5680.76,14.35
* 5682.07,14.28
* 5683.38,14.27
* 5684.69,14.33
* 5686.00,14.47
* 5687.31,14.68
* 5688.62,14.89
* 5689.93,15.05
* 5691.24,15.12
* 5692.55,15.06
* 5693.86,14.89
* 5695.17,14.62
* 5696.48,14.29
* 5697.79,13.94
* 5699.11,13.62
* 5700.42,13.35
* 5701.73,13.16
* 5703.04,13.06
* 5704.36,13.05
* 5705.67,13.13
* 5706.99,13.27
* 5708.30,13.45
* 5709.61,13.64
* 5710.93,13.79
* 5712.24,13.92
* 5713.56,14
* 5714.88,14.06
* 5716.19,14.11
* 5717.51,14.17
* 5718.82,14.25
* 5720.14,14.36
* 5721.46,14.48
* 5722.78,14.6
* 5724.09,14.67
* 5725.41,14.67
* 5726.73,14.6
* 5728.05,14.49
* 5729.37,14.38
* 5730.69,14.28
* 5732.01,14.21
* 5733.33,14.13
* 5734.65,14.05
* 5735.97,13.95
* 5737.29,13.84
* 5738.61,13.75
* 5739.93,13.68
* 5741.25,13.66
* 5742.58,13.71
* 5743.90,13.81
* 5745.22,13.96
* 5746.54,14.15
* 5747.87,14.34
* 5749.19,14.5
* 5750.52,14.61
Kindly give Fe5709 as 1.3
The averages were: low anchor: 14.6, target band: 13.7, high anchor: 14.4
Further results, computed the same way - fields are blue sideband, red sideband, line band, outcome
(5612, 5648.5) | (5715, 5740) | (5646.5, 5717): -2.2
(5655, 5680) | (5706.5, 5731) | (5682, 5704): 0.3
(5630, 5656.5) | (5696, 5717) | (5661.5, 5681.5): -1.5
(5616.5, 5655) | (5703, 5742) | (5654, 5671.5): -1.5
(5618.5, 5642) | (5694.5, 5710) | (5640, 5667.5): -1.5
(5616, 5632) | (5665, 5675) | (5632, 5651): 1.2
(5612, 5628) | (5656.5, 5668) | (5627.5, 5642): 0.9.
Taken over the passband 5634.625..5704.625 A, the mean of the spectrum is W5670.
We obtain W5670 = 14.2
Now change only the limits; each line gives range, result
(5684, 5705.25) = 14.2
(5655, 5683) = 14.7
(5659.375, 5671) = 14.8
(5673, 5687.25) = 14.5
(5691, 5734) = 14.1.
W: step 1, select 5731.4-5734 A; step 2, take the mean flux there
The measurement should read 14.2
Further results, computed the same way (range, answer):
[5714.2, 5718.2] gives 14.1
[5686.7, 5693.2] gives 15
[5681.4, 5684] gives 14.3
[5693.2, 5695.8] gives 14.8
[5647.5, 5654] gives 14.1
